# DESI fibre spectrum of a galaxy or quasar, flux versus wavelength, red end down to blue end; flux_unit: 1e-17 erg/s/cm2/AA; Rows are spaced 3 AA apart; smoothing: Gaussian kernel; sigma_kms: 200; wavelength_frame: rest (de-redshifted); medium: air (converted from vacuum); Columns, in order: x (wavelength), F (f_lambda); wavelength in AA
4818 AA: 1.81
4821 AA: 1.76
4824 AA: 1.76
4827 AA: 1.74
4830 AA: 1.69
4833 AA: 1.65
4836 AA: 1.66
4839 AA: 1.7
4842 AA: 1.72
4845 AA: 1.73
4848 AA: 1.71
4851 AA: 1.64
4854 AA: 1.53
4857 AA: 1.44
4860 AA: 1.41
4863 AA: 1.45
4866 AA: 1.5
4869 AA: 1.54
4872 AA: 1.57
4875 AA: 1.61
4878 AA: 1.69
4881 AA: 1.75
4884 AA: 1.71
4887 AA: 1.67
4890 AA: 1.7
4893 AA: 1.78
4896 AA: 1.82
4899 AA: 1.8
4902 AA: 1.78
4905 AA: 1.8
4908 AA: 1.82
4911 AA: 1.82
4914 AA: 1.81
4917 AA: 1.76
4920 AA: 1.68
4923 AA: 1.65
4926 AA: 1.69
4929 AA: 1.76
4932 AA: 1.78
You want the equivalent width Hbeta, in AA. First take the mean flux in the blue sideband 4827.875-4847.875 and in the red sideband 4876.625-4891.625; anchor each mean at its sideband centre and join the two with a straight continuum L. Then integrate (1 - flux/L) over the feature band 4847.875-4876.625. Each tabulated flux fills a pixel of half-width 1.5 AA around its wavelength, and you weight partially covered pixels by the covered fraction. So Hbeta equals 2.8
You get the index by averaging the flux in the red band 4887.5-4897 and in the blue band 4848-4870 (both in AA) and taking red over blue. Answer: 1.16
